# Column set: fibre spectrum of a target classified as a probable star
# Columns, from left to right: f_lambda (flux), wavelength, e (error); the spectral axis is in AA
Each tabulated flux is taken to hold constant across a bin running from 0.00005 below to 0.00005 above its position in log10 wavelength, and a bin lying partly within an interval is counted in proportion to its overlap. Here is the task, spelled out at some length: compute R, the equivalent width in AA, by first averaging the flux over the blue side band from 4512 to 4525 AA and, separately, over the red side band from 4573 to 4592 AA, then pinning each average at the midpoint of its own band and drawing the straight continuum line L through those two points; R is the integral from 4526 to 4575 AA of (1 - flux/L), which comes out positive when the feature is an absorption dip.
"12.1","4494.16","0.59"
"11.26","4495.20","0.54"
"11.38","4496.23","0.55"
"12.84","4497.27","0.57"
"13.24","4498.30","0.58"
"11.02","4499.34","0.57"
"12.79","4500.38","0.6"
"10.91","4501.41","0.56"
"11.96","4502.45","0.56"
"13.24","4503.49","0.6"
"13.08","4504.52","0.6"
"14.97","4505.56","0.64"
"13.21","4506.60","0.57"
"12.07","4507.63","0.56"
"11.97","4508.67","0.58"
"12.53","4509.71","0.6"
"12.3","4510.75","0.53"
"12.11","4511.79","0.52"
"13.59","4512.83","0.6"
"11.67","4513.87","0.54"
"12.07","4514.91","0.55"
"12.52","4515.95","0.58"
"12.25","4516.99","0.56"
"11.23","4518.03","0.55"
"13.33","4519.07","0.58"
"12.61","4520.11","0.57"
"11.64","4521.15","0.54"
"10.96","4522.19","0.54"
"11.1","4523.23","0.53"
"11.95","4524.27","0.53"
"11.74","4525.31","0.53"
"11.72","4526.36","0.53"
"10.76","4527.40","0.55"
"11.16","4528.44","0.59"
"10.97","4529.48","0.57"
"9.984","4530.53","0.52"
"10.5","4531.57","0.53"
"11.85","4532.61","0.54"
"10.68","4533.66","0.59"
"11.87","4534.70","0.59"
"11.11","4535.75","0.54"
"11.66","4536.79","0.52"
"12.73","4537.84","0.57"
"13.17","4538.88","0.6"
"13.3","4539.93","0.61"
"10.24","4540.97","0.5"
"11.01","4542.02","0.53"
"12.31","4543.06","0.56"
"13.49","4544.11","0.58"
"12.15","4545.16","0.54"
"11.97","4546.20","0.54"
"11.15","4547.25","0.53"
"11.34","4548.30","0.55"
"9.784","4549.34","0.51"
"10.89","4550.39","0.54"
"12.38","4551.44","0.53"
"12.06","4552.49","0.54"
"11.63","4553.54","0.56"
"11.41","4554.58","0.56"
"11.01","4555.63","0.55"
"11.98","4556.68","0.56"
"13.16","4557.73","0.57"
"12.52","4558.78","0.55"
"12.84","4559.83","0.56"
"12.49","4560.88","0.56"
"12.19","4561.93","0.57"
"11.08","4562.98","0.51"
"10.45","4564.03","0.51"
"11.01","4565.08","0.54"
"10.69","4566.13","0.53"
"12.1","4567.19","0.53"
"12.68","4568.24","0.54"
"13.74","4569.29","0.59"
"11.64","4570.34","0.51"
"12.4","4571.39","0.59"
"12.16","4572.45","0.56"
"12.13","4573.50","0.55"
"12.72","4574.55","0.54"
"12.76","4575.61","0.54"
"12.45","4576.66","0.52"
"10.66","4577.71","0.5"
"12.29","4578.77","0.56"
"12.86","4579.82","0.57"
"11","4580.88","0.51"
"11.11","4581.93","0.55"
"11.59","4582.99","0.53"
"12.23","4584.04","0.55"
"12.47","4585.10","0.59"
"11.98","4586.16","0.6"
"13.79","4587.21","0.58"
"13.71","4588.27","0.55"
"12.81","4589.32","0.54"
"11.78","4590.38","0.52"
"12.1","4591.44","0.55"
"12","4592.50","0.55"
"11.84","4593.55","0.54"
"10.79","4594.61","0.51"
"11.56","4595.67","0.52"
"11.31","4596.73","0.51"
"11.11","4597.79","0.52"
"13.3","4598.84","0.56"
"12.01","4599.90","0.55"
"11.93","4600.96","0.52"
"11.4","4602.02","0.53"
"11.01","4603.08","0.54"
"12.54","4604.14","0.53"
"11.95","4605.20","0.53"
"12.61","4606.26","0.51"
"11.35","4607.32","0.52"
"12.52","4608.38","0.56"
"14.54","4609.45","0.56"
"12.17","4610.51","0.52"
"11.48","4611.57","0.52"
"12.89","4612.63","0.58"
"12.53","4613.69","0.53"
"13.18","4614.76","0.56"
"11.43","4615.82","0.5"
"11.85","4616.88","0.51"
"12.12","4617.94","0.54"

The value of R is 1.66 AA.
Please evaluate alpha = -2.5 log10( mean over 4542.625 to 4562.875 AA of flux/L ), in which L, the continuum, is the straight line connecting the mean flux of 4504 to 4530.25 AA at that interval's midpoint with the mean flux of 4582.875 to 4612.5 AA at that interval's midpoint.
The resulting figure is 0.02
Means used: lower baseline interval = 12.1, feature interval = 11.9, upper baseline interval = 12.2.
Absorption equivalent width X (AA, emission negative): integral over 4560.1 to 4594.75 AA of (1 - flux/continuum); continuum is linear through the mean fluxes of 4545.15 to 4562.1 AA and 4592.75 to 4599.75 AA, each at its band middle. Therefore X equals -1.0 AA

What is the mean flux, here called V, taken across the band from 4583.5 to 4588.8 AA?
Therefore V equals 12.8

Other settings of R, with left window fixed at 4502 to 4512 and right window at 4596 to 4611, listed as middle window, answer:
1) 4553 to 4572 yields 0.7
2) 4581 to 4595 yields 0.1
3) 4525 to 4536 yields 1.3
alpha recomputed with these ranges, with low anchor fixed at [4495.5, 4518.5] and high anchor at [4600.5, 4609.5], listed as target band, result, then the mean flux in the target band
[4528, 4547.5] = 0.06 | 11.7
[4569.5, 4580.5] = -0.01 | 12.2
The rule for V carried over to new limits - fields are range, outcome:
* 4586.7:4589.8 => 13.5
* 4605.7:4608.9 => 12.2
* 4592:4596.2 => 11.6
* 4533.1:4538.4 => 11.6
